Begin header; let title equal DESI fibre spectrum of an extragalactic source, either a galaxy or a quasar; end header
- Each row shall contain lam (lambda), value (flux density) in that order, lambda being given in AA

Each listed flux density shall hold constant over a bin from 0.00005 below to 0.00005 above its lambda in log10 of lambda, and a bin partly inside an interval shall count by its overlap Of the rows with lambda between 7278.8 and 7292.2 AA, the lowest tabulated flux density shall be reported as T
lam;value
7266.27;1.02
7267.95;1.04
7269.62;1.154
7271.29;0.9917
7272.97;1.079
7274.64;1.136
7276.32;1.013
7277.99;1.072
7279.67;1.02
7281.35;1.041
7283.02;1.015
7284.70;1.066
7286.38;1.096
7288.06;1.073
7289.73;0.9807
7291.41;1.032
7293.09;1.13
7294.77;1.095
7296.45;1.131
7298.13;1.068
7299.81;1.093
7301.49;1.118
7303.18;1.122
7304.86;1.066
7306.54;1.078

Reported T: 0.9807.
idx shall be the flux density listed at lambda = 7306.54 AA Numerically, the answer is 1.078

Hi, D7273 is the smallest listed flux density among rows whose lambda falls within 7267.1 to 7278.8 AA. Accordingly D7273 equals 0.9917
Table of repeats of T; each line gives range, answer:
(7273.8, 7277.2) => 1.013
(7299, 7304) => 1.093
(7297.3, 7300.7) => 1.068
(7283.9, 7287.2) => 1.066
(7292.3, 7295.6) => 1.095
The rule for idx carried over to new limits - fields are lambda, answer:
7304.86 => 1.066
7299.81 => 1.093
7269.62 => 1.154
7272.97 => 1.079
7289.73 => 0.9807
